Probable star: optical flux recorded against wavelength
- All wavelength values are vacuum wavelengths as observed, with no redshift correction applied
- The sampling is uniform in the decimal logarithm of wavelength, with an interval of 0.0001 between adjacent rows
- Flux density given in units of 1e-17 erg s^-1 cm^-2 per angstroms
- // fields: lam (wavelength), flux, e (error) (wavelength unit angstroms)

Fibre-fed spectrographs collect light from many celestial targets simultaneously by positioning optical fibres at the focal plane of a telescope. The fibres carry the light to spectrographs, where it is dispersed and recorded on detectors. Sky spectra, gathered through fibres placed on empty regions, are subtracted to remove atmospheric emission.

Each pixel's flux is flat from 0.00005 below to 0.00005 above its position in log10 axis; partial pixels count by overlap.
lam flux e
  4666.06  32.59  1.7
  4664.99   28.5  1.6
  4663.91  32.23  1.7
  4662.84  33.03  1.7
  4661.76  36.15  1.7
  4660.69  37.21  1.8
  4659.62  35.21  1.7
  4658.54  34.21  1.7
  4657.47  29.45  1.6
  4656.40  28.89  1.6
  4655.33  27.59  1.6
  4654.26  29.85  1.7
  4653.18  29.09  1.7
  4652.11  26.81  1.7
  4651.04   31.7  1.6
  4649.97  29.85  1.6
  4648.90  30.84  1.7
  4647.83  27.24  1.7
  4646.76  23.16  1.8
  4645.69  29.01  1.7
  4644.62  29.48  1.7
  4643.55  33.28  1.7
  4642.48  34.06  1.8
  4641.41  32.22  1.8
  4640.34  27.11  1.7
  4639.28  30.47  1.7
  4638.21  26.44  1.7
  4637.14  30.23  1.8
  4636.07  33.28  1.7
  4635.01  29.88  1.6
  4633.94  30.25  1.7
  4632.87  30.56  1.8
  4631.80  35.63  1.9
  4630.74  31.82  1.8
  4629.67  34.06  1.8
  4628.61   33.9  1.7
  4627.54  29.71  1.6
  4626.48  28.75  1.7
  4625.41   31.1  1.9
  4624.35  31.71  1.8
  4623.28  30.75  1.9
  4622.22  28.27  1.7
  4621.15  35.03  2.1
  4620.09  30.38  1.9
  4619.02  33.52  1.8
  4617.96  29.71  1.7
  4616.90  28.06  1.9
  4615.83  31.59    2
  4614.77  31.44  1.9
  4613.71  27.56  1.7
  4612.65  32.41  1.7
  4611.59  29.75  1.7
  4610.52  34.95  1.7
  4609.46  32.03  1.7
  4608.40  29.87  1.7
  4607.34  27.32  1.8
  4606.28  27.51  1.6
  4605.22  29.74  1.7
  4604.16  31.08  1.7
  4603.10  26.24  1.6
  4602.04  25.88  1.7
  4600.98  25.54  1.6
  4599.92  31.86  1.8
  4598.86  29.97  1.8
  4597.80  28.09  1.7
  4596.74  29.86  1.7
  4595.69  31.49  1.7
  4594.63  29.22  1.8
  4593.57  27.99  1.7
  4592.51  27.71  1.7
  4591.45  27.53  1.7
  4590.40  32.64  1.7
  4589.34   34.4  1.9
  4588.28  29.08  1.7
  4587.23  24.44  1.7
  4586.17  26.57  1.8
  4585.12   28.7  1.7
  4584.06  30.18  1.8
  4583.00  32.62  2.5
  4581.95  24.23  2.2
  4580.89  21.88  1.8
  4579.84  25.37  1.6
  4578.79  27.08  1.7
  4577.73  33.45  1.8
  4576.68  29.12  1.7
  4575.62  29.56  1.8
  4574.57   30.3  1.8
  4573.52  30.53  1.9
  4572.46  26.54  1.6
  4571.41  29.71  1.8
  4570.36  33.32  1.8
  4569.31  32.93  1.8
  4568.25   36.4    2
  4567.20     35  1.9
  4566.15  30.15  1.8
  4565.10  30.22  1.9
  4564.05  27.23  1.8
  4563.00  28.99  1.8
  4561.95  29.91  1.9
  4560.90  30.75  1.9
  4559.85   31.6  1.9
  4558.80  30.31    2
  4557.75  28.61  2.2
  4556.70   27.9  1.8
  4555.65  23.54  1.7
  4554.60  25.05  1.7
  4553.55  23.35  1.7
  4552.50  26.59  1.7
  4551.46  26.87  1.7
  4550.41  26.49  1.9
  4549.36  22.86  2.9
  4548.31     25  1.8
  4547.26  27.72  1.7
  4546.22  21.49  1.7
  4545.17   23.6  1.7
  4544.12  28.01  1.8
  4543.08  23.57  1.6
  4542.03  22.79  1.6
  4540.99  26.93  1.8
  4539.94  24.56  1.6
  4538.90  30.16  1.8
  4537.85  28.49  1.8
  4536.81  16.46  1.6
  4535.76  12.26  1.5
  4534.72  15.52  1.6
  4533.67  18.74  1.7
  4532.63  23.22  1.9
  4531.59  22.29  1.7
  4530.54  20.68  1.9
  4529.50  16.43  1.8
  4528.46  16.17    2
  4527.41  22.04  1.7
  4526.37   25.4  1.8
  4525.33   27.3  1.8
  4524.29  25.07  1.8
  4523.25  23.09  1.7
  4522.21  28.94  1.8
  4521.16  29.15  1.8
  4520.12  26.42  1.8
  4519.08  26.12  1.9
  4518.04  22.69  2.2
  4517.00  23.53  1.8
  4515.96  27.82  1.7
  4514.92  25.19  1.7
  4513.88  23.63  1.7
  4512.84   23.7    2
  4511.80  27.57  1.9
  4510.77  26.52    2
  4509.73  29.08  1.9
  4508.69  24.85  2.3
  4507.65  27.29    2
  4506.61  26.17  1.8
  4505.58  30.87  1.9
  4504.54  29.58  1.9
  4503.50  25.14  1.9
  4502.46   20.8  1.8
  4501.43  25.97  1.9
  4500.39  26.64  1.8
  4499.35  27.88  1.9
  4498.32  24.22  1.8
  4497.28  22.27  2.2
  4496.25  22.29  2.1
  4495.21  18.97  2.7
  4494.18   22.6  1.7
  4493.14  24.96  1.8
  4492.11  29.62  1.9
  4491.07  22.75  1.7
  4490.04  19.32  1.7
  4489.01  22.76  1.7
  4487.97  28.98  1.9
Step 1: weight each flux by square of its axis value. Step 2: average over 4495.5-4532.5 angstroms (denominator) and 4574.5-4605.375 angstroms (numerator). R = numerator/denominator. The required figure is 1.2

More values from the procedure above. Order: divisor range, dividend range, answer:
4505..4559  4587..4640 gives 1.28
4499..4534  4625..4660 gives 1.29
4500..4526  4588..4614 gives 1.18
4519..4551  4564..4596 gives 1.29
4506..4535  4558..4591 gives 1.26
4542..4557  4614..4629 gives 1.28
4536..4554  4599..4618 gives 1.23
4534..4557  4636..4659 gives 1.29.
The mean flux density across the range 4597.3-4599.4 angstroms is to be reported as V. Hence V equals 29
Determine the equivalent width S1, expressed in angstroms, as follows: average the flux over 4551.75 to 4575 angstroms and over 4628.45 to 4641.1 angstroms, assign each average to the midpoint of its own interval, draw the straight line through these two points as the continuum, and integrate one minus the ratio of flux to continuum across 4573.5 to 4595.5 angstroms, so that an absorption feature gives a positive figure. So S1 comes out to 0.9 angstroms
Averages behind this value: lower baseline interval 29.5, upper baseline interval 31.1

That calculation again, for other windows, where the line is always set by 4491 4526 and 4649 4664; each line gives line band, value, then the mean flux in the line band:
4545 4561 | 0.6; 26.3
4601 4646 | -0.6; 30.6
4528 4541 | 2.9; 20.7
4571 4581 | -0.1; 28.6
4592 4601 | -0.1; 29.3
